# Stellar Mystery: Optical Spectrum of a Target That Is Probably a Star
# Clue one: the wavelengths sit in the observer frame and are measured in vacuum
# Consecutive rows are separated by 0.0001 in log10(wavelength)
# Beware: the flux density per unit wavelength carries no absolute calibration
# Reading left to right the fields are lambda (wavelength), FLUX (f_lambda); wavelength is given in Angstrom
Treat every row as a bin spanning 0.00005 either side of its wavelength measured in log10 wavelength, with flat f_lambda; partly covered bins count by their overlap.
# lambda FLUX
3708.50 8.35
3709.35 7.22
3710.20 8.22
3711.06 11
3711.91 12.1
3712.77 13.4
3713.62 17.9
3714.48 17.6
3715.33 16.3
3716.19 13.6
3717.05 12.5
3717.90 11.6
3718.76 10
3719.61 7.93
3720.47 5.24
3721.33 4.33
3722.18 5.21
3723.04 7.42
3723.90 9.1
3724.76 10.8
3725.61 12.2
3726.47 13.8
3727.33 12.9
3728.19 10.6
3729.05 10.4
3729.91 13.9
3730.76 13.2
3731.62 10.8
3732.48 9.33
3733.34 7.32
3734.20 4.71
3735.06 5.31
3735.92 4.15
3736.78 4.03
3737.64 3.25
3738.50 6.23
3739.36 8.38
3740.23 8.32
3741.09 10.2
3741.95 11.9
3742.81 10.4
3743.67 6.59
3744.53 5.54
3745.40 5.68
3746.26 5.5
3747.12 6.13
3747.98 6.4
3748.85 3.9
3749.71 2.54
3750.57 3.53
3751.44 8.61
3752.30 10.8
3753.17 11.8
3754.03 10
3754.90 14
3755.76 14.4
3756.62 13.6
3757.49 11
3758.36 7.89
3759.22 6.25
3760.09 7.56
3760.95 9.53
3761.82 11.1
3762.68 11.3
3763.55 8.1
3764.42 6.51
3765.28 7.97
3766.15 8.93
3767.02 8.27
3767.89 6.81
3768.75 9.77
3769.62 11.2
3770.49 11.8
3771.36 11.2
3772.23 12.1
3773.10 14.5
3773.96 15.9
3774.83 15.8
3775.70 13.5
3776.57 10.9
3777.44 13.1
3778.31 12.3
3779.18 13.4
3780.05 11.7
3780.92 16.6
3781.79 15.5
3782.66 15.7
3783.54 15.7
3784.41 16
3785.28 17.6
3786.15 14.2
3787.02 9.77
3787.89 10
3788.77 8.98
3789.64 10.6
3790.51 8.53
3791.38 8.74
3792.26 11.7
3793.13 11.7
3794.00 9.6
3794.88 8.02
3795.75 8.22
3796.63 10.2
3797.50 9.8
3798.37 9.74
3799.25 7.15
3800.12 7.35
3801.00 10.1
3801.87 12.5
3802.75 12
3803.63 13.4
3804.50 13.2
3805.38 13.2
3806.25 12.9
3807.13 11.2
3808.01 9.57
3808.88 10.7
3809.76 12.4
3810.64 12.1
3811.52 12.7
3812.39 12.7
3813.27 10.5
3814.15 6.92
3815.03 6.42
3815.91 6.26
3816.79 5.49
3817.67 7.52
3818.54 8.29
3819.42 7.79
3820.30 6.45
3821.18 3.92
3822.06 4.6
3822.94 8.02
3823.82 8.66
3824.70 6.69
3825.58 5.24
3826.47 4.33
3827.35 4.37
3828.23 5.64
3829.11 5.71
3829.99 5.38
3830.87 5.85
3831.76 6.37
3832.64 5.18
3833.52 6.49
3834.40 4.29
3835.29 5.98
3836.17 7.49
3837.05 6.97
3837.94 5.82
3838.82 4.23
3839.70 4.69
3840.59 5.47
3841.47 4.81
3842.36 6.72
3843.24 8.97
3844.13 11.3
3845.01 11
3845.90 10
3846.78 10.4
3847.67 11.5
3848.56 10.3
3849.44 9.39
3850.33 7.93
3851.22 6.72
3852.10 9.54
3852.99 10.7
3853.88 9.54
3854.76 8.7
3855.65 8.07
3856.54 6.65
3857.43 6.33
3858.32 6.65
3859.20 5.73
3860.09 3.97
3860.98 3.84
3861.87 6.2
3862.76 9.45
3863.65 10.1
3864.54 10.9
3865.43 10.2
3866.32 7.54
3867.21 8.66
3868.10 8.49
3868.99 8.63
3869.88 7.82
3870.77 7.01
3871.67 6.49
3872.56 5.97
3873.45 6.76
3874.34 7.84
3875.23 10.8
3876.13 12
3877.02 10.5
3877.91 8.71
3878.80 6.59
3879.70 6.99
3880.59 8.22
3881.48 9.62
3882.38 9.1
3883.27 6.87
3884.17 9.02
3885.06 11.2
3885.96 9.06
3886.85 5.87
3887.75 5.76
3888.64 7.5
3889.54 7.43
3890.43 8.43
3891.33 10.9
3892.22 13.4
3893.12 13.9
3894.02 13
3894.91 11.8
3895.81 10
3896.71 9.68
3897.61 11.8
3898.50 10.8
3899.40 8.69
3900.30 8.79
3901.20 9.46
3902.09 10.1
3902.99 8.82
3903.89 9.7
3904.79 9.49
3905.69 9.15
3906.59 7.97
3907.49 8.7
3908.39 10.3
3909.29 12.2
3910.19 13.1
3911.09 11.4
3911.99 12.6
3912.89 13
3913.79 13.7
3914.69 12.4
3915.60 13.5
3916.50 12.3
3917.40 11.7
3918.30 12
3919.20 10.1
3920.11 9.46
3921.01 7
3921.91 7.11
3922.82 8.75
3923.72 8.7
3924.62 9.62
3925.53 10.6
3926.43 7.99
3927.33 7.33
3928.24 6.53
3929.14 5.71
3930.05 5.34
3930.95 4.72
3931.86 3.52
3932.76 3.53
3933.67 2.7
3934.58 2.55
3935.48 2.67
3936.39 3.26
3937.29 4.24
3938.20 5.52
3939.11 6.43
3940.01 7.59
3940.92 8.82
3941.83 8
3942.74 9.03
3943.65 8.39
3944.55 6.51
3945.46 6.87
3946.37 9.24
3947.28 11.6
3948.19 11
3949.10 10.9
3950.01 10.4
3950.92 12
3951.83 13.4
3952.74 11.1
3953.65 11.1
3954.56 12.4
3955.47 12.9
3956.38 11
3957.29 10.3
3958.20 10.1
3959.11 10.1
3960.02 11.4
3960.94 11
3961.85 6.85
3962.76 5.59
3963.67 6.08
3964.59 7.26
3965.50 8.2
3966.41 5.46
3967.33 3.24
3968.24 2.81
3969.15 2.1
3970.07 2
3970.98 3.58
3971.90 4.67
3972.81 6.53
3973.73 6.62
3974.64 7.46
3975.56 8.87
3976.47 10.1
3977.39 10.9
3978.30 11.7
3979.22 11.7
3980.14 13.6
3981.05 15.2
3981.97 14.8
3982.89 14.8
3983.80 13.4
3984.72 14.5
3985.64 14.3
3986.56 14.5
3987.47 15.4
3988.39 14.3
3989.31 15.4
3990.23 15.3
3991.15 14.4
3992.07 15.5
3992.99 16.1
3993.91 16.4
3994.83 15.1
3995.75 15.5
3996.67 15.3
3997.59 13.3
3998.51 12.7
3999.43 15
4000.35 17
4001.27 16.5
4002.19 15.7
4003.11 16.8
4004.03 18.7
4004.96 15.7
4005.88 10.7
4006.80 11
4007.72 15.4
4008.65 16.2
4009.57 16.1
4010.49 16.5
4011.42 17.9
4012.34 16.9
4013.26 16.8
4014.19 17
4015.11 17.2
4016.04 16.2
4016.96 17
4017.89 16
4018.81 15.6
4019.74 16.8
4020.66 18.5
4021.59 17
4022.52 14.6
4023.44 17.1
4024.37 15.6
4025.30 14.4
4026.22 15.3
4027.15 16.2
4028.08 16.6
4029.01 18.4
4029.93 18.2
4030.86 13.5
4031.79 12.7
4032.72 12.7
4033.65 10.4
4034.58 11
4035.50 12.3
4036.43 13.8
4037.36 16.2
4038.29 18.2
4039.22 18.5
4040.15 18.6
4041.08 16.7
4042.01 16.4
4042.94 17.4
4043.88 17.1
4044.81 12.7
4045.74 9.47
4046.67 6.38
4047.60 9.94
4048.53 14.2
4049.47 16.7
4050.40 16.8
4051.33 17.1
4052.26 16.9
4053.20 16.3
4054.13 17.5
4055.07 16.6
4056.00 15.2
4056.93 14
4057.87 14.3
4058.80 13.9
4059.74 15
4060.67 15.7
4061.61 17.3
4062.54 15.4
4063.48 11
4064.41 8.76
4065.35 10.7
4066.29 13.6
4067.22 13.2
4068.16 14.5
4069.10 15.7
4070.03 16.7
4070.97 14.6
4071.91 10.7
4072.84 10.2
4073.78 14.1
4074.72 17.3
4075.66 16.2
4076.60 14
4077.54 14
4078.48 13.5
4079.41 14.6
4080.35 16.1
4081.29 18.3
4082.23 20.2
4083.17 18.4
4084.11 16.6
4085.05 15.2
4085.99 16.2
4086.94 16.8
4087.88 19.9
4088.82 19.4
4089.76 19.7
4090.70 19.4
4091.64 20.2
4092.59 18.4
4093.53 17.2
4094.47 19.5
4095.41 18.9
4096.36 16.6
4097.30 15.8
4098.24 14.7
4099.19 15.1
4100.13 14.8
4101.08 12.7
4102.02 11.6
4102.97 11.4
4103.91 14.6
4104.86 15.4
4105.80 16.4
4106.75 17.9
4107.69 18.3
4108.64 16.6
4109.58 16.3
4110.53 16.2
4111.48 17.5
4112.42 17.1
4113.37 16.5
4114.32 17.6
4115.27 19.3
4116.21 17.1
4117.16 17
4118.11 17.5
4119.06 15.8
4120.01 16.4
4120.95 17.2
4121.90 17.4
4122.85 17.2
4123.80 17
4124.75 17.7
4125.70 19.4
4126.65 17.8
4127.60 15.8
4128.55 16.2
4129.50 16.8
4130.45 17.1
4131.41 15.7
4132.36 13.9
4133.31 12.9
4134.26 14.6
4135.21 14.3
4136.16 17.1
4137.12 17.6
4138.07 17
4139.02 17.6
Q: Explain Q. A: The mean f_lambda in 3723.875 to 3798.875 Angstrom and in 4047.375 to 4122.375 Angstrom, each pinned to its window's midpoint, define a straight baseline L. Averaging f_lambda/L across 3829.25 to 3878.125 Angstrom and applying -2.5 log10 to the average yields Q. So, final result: 0.45 mag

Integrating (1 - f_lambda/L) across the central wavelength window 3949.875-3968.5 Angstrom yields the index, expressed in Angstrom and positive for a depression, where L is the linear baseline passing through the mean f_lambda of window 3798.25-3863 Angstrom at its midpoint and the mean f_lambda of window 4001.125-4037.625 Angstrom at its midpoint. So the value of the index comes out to 5.5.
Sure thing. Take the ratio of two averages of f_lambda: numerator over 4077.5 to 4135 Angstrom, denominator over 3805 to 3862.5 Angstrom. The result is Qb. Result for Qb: 2.2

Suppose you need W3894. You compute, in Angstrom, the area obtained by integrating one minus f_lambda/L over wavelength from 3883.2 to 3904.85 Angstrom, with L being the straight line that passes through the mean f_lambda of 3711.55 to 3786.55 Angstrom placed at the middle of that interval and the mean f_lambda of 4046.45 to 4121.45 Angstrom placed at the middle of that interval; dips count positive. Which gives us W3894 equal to 5.0 Angstrom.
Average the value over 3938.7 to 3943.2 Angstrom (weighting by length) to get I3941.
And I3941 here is 7.99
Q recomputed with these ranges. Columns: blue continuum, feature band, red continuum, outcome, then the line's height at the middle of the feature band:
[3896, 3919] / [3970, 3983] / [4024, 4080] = 0.30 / 12.6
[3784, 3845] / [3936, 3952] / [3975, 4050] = 0.45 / 12.7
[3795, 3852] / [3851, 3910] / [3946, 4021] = 0.11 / 9.73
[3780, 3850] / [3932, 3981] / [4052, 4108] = 0.50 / 12.6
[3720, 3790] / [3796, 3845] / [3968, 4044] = 0.33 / 11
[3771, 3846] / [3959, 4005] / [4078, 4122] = 0.21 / 13.9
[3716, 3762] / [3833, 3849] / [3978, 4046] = 0.42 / 11.2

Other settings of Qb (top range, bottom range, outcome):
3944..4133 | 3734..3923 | 1.56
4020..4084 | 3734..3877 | 1.67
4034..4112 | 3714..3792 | 1.53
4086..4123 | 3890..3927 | 1.60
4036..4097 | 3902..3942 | 1.85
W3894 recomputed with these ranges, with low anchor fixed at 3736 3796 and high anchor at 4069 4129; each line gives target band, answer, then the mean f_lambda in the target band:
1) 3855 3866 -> 4.19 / 7.37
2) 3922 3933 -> 5.21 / 6.93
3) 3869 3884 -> 4.88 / 8.23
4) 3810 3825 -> 4.13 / 8.01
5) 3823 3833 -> 4.80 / 5.85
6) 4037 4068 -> 1.59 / 14.8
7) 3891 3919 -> 3.63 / 11.1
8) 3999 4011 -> -0.67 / 15.5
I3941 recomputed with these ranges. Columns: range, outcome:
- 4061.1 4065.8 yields 12.7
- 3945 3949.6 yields 9.91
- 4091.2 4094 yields 18.6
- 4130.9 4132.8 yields 14.8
